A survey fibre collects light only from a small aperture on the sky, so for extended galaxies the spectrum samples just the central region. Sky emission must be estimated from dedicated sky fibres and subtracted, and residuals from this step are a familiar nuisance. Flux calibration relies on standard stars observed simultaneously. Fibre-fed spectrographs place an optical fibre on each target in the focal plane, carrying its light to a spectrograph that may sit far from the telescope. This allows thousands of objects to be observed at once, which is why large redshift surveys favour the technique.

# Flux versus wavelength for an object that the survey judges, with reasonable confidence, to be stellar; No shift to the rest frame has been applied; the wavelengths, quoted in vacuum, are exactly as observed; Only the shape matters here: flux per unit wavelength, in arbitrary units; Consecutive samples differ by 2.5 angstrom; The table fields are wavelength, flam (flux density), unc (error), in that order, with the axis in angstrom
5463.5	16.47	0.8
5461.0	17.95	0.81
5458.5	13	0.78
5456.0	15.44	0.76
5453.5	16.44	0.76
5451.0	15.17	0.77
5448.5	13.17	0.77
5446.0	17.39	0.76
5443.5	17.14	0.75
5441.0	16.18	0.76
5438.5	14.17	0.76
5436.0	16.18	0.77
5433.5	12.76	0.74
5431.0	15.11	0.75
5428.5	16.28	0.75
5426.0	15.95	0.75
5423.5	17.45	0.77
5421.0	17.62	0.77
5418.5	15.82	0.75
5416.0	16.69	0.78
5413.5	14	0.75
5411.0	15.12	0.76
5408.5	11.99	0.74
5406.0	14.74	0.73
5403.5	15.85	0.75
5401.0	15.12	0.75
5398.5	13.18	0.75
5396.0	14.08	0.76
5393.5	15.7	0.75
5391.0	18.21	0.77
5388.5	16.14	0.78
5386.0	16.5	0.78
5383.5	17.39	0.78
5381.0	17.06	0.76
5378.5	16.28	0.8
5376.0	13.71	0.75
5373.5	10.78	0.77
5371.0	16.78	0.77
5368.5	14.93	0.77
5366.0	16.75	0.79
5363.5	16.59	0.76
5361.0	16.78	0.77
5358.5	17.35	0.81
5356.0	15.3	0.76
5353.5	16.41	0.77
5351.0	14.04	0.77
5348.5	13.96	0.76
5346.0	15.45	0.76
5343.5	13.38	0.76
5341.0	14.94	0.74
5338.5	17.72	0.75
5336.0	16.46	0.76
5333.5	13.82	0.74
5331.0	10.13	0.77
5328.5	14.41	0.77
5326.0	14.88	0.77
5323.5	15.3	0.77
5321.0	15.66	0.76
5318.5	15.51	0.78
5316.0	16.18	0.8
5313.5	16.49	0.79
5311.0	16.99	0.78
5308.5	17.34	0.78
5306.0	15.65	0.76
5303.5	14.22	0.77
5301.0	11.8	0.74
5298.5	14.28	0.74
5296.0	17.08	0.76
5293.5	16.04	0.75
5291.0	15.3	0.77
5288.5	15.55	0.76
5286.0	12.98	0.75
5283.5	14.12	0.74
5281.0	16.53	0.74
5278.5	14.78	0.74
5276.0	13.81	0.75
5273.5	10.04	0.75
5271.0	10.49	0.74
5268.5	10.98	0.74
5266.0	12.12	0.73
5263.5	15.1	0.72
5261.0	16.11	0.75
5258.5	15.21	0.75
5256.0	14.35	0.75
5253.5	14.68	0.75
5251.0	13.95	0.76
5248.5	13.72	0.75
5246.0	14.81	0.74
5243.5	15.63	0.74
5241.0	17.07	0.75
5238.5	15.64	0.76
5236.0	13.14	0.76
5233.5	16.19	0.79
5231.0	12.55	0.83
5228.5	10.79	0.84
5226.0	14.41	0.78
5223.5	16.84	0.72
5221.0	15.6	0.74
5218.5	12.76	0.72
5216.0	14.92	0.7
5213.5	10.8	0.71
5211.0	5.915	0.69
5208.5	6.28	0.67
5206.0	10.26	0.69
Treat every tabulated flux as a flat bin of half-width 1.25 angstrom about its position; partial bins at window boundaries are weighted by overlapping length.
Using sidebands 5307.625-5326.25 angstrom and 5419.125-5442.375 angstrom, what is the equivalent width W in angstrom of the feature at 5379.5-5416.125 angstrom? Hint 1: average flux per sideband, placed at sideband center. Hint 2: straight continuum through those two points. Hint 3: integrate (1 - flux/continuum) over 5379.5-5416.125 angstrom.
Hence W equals 1.0 angstrom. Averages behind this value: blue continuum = 16.1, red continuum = 15.8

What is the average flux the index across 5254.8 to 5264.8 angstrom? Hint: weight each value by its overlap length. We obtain 15.2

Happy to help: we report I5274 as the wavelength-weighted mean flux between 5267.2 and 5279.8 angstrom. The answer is 12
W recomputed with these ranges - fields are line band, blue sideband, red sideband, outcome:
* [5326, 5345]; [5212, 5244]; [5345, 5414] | 0.8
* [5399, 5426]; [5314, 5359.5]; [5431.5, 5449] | -0.2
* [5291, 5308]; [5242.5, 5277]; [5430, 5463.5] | -1.2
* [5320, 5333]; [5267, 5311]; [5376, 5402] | 0.7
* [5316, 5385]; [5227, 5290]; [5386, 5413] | -2.7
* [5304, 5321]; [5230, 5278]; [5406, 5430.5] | -1.9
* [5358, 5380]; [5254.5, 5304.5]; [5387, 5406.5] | -0.6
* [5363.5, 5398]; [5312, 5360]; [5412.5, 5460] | -0.8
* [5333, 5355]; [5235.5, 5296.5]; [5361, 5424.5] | -0.1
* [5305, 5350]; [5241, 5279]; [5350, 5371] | 0.3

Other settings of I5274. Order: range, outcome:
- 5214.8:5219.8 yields 13.8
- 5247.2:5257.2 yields 14.2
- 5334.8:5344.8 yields 15.6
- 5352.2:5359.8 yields 16.3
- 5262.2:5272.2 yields 12.2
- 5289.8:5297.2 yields 16.1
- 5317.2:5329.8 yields 15.1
